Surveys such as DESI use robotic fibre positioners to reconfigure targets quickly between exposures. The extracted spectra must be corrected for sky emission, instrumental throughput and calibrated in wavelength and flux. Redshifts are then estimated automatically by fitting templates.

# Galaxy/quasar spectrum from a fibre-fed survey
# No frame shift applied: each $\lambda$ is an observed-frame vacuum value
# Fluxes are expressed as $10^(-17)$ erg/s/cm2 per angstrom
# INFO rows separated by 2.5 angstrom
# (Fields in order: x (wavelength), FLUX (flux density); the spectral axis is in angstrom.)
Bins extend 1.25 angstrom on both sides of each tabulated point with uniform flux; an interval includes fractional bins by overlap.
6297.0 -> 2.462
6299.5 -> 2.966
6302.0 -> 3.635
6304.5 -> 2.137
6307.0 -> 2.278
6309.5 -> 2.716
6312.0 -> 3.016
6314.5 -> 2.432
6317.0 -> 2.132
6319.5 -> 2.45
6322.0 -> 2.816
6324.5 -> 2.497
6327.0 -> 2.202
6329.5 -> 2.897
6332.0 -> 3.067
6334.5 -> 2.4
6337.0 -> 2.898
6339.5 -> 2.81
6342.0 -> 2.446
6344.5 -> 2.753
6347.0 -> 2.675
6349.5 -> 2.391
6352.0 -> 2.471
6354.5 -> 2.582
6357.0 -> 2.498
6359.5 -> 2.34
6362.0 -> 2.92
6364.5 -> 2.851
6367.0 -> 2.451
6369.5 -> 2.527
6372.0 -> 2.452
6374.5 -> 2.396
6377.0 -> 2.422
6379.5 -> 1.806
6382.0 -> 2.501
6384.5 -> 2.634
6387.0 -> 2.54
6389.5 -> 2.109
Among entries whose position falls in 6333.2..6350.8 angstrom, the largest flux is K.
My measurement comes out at 2.898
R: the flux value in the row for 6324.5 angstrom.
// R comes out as 2.497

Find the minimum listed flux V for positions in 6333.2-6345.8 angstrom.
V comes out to 2.4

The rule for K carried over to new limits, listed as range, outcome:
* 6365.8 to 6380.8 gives 2.527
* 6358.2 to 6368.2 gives 2.92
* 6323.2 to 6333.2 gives 3.067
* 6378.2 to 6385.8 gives 2.634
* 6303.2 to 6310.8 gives 2.716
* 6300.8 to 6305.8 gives 3.635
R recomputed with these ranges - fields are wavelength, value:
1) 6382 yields 2.501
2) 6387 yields 2.54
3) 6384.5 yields 2.634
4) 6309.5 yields 2.716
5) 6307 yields 2.278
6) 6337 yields 2.898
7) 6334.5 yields 2.4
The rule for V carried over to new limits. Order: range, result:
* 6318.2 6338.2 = 2.202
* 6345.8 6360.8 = 2.34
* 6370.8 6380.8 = 1.806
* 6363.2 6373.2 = 2.451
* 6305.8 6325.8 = 2.132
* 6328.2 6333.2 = 2.897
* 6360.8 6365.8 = 2.851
